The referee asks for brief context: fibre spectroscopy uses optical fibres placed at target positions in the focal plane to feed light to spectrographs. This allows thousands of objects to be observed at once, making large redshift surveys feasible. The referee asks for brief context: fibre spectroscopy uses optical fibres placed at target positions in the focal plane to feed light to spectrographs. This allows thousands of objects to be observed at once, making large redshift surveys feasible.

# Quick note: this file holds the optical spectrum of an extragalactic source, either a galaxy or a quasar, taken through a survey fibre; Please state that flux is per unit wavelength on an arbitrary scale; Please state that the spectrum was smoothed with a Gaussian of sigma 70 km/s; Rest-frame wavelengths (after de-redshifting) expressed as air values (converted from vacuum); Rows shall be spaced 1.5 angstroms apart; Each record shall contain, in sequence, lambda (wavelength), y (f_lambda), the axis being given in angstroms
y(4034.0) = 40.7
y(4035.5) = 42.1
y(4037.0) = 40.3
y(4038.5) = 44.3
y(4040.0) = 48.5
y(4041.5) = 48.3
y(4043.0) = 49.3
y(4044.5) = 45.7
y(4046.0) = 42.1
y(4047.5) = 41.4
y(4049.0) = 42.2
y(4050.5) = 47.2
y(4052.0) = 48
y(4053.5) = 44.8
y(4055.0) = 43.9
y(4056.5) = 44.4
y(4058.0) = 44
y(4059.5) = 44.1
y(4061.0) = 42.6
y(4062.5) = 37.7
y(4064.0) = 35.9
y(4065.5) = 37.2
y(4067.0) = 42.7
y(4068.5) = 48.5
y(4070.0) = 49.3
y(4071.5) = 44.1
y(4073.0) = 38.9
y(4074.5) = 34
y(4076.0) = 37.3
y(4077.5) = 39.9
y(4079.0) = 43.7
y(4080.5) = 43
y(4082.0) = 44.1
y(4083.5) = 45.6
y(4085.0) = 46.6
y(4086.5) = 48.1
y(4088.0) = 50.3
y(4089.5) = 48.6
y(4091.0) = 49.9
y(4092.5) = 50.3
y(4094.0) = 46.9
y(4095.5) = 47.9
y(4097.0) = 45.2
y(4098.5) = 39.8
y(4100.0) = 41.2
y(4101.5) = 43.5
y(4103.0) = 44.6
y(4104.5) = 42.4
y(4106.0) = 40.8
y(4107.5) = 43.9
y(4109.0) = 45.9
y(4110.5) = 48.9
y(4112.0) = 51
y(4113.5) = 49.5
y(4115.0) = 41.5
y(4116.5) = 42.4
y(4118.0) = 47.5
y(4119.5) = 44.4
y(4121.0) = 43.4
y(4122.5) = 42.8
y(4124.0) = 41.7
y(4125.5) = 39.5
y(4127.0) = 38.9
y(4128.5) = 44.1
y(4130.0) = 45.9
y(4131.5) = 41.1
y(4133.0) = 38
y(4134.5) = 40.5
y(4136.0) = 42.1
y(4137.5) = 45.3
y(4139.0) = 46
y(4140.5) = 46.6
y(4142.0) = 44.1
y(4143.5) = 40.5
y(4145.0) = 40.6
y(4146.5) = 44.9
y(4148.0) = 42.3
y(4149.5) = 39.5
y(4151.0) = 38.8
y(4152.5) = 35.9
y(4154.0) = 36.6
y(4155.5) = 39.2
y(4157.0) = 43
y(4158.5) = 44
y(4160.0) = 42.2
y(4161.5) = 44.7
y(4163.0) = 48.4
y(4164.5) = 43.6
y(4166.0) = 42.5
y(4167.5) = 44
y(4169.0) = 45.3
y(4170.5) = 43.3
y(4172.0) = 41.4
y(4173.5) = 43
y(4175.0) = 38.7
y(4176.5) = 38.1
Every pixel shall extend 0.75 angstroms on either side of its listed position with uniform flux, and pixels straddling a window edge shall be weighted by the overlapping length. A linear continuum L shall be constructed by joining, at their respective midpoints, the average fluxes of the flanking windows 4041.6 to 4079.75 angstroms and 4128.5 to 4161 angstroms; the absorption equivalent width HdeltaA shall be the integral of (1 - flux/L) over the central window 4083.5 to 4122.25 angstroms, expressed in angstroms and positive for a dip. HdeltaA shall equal -3.1 angstroms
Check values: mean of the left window 42.9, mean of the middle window 45.7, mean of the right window 41.8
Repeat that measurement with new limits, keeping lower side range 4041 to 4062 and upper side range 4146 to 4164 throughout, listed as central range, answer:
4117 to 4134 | 0.02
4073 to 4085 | 0.71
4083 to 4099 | -1.40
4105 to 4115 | -0.75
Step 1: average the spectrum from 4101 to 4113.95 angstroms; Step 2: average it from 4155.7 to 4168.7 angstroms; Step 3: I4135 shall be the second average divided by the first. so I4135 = 1.0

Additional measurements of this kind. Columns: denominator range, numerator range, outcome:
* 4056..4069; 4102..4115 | 1.09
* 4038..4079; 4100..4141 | 1.01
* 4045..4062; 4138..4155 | 0.94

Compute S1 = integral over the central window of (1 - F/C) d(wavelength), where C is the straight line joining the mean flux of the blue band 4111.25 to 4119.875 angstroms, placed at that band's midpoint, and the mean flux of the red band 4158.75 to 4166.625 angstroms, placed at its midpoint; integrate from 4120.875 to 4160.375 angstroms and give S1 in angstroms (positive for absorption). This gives 3.0 angstroms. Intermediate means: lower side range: 46.1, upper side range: 44.3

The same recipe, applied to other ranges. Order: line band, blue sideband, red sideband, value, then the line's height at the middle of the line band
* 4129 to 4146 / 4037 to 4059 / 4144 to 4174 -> -0.1 angstroms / 42.7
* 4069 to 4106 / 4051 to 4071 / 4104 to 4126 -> -0.4 angstroms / 43.9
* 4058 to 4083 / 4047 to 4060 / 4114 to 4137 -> 1.4 angstroms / 44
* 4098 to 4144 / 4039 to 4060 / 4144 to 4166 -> -0.7 angstroms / 42.9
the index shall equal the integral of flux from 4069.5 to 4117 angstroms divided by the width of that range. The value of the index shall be 44.6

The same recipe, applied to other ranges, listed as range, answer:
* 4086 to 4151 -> 44.2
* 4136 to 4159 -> 41.8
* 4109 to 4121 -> 46.2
